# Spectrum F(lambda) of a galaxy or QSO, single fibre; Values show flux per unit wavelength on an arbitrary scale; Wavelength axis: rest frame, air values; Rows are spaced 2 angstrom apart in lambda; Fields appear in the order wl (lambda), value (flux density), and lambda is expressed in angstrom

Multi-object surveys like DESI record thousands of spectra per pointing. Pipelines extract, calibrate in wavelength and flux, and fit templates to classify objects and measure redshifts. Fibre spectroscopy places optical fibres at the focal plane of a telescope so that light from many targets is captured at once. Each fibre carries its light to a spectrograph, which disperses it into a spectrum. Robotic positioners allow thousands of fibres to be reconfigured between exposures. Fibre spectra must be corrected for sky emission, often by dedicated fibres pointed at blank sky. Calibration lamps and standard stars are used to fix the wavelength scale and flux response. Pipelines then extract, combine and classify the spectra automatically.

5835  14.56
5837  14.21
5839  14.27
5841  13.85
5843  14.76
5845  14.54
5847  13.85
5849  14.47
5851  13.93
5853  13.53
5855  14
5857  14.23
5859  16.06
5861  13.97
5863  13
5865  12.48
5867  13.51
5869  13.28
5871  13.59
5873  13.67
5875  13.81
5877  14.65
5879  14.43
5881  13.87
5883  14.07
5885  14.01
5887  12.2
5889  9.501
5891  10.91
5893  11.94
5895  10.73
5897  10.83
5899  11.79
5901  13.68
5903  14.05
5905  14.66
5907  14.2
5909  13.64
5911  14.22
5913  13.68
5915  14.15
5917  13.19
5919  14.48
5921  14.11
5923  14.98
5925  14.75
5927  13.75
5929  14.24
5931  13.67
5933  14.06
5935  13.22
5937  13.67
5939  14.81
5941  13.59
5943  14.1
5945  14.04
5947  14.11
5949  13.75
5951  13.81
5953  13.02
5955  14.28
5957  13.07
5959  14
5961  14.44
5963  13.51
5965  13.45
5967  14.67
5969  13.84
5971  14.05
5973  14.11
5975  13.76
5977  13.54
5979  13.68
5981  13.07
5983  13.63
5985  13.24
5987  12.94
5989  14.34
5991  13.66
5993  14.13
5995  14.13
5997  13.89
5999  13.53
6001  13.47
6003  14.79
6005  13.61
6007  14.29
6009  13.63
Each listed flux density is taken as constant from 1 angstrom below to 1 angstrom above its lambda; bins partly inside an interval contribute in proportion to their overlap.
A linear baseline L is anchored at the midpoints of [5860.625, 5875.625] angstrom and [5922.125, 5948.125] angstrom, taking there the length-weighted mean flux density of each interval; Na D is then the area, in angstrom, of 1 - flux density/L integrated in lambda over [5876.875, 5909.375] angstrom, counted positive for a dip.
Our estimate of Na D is 1.9 angstrom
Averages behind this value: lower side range 13.4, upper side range 14.1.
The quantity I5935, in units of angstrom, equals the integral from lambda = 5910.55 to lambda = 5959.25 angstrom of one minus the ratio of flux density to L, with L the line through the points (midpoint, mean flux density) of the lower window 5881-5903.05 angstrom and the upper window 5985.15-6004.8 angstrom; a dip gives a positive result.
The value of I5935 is -4.2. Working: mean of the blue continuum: 12.2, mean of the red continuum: 13.8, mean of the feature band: 13.9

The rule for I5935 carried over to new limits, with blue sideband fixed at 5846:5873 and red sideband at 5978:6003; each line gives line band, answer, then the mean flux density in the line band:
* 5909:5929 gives -0.52 angstrom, 14.1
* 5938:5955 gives -0.23 angstrom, 13.9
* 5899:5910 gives -0.05 angstrom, 13.8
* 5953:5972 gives -0.22 angstrom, 13.9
